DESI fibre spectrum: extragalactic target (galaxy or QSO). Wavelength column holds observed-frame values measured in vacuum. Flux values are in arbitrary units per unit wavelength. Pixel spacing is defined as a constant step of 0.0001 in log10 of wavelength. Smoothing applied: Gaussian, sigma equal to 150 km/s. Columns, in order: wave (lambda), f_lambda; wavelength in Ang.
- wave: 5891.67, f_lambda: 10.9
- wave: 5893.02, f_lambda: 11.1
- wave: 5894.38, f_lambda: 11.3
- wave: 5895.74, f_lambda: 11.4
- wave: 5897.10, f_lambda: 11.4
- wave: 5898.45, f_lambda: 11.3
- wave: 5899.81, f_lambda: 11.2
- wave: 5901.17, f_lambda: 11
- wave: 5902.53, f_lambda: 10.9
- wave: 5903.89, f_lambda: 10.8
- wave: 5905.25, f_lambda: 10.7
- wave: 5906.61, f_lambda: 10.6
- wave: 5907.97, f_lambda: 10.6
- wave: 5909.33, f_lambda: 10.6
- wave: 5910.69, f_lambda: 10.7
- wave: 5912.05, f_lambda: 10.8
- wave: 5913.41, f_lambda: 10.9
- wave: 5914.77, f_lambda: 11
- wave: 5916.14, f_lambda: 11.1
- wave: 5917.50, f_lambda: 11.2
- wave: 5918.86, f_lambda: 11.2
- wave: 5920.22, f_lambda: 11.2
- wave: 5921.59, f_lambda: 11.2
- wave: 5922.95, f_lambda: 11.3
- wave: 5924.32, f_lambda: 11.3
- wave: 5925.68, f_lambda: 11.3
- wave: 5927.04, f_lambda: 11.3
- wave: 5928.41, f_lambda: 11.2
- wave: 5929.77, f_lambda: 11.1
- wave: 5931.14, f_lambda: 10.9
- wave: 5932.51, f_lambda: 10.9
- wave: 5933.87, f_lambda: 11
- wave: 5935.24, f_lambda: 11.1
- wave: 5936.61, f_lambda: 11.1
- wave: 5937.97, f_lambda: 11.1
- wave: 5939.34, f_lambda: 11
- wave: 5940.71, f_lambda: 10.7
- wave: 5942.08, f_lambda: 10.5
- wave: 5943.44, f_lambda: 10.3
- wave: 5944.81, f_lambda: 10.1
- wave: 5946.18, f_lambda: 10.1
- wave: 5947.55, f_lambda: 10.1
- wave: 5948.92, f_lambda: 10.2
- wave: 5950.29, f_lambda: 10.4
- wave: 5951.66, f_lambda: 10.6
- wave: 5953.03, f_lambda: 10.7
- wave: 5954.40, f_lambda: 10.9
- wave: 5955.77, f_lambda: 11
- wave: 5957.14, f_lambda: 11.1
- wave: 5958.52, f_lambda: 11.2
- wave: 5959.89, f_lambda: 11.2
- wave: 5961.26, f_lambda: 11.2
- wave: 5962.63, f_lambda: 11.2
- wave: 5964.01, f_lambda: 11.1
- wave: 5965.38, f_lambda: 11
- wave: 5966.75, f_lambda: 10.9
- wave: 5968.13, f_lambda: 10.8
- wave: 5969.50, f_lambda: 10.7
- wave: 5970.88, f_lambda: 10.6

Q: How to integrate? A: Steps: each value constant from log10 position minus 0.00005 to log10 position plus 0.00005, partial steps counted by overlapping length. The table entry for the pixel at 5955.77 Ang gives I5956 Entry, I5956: 11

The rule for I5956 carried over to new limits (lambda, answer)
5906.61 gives 10.6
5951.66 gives 10.6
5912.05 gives 10.8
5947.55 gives 10.1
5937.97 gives 11.1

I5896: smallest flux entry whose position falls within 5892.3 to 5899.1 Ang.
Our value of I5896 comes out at 11.1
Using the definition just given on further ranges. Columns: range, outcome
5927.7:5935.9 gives 10.9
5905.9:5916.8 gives 10.6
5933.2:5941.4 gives 10.7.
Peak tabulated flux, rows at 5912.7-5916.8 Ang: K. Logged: 11.1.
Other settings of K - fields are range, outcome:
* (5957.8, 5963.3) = 11.2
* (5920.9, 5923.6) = 11.3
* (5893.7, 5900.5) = 11.4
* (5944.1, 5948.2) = 10.1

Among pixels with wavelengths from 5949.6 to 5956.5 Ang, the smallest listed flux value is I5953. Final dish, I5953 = 10.4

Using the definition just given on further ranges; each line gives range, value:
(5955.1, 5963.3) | 11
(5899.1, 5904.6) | 10.8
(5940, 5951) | 10.1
